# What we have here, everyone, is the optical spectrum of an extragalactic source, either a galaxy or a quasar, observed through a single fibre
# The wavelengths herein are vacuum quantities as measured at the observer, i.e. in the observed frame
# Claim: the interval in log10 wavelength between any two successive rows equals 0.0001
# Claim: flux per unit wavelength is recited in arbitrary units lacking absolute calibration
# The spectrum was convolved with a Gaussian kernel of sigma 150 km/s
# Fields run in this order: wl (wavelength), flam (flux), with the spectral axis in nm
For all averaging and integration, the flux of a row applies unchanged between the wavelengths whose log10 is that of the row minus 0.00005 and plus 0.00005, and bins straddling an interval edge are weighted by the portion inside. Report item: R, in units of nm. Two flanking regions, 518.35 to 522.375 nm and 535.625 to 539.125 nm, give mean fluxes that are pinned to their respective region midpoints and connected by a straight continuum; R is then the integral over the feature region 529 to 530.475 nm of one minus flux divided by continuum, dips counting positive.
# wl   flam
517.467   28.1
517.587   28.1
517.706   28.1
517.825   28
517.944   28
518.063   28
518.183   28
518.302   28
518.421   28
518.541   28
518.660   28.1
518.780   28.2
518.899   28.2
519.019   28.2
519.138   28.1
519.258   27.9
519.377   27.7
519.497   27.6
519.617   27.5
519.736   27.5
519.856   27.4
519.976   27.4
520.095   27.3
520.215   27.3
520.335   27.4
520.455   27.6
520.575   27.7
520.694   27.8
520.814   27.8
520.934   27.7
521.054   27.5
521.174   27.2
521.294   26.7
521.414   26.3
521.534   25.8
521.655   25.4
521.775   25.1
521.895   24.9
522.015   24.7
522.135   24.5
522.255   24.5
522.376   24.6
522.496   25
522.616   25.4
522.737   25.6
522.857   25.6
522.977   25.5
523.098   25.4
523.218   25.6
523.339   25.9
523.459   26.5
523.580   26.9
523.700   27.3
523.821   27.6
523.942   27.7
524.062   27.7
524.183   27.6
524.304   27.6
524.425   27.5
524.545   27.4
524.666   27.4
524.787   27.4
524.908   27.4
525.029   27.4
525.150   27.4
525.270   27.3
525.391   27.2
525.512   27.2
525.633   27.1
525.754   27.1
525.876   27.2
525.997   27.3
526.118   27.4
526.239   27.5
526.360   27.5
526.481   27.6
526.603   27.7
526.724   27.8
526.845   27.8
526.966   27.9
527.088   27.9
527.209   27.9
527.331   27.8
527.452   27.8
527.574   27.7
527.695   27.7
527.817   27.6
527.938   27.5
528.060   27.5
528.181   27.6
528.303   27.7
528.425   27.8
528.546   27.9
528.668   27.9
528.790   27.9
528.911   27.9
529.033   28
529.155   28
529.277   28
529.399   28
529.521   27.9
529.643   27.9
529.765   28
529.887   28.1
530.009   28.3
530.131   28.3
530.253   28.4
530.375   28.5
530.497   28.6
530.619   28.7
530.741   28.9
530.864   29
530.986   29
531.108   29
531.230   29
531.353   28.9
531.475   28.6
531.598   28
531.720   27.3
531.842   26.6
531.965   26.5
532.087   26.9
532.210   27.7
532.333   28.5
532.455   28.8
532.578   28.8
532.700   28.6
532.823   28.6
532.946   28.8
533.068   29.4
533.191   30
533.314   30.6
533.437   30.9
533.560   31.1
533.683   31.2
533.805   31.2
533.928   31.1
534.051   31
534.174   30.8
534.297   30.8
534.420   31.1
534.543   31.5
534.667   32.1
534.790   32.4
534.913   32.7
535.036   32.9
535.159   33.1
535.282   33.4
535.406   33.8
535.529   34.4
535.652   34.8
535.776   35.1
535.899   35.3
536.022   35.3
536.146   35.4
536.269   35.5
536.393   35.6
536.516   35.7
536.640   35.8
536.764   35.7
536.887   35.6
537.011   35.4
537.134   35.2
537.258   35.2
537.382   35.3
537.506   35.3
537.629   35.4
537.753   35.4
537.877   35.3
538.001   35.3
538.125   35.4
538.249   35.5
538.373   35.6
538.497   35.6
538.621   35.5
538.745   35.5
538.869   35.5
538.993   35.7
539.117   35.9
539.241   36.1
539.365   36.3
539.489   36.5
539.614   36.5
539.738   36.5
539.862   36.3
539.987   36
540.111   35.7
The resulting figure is 0.164 nm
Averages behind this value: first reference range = 27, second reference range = 35.4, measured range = 28.1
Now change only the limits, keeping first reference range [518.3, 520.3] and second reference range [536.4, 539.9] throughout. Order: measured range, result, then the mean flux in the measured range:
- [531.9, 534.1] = 0.27 nm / 29.4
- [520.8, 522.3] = 0.14 nm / 26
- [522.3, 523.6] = 0.17 nm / 25.6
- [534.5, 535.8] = 0.04 nm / 33.2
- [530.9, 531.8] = 0.12 nm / 28.5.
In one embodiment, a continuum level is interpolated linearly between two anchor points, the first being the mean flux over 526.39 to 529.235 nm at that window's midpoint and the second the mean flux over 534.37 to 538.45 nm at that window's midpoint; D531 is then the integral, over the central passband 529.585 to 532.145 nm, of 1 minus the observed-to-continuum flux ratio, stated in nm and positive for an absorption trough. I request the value 0.17 nm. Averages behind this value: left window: 27.8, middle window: 28.2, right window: 34.6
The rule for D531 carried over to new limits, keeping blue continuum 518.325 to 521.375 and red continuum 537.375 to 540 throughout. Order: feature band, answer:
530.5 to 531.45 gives 0.10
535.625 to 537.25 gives -0.03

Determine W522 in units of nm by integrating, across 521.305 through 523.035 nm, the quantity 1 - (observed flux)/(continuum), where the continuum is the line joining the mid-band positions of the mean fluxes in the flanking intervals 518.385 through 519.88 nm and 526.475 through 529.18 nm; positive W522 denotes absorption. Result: 0.16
